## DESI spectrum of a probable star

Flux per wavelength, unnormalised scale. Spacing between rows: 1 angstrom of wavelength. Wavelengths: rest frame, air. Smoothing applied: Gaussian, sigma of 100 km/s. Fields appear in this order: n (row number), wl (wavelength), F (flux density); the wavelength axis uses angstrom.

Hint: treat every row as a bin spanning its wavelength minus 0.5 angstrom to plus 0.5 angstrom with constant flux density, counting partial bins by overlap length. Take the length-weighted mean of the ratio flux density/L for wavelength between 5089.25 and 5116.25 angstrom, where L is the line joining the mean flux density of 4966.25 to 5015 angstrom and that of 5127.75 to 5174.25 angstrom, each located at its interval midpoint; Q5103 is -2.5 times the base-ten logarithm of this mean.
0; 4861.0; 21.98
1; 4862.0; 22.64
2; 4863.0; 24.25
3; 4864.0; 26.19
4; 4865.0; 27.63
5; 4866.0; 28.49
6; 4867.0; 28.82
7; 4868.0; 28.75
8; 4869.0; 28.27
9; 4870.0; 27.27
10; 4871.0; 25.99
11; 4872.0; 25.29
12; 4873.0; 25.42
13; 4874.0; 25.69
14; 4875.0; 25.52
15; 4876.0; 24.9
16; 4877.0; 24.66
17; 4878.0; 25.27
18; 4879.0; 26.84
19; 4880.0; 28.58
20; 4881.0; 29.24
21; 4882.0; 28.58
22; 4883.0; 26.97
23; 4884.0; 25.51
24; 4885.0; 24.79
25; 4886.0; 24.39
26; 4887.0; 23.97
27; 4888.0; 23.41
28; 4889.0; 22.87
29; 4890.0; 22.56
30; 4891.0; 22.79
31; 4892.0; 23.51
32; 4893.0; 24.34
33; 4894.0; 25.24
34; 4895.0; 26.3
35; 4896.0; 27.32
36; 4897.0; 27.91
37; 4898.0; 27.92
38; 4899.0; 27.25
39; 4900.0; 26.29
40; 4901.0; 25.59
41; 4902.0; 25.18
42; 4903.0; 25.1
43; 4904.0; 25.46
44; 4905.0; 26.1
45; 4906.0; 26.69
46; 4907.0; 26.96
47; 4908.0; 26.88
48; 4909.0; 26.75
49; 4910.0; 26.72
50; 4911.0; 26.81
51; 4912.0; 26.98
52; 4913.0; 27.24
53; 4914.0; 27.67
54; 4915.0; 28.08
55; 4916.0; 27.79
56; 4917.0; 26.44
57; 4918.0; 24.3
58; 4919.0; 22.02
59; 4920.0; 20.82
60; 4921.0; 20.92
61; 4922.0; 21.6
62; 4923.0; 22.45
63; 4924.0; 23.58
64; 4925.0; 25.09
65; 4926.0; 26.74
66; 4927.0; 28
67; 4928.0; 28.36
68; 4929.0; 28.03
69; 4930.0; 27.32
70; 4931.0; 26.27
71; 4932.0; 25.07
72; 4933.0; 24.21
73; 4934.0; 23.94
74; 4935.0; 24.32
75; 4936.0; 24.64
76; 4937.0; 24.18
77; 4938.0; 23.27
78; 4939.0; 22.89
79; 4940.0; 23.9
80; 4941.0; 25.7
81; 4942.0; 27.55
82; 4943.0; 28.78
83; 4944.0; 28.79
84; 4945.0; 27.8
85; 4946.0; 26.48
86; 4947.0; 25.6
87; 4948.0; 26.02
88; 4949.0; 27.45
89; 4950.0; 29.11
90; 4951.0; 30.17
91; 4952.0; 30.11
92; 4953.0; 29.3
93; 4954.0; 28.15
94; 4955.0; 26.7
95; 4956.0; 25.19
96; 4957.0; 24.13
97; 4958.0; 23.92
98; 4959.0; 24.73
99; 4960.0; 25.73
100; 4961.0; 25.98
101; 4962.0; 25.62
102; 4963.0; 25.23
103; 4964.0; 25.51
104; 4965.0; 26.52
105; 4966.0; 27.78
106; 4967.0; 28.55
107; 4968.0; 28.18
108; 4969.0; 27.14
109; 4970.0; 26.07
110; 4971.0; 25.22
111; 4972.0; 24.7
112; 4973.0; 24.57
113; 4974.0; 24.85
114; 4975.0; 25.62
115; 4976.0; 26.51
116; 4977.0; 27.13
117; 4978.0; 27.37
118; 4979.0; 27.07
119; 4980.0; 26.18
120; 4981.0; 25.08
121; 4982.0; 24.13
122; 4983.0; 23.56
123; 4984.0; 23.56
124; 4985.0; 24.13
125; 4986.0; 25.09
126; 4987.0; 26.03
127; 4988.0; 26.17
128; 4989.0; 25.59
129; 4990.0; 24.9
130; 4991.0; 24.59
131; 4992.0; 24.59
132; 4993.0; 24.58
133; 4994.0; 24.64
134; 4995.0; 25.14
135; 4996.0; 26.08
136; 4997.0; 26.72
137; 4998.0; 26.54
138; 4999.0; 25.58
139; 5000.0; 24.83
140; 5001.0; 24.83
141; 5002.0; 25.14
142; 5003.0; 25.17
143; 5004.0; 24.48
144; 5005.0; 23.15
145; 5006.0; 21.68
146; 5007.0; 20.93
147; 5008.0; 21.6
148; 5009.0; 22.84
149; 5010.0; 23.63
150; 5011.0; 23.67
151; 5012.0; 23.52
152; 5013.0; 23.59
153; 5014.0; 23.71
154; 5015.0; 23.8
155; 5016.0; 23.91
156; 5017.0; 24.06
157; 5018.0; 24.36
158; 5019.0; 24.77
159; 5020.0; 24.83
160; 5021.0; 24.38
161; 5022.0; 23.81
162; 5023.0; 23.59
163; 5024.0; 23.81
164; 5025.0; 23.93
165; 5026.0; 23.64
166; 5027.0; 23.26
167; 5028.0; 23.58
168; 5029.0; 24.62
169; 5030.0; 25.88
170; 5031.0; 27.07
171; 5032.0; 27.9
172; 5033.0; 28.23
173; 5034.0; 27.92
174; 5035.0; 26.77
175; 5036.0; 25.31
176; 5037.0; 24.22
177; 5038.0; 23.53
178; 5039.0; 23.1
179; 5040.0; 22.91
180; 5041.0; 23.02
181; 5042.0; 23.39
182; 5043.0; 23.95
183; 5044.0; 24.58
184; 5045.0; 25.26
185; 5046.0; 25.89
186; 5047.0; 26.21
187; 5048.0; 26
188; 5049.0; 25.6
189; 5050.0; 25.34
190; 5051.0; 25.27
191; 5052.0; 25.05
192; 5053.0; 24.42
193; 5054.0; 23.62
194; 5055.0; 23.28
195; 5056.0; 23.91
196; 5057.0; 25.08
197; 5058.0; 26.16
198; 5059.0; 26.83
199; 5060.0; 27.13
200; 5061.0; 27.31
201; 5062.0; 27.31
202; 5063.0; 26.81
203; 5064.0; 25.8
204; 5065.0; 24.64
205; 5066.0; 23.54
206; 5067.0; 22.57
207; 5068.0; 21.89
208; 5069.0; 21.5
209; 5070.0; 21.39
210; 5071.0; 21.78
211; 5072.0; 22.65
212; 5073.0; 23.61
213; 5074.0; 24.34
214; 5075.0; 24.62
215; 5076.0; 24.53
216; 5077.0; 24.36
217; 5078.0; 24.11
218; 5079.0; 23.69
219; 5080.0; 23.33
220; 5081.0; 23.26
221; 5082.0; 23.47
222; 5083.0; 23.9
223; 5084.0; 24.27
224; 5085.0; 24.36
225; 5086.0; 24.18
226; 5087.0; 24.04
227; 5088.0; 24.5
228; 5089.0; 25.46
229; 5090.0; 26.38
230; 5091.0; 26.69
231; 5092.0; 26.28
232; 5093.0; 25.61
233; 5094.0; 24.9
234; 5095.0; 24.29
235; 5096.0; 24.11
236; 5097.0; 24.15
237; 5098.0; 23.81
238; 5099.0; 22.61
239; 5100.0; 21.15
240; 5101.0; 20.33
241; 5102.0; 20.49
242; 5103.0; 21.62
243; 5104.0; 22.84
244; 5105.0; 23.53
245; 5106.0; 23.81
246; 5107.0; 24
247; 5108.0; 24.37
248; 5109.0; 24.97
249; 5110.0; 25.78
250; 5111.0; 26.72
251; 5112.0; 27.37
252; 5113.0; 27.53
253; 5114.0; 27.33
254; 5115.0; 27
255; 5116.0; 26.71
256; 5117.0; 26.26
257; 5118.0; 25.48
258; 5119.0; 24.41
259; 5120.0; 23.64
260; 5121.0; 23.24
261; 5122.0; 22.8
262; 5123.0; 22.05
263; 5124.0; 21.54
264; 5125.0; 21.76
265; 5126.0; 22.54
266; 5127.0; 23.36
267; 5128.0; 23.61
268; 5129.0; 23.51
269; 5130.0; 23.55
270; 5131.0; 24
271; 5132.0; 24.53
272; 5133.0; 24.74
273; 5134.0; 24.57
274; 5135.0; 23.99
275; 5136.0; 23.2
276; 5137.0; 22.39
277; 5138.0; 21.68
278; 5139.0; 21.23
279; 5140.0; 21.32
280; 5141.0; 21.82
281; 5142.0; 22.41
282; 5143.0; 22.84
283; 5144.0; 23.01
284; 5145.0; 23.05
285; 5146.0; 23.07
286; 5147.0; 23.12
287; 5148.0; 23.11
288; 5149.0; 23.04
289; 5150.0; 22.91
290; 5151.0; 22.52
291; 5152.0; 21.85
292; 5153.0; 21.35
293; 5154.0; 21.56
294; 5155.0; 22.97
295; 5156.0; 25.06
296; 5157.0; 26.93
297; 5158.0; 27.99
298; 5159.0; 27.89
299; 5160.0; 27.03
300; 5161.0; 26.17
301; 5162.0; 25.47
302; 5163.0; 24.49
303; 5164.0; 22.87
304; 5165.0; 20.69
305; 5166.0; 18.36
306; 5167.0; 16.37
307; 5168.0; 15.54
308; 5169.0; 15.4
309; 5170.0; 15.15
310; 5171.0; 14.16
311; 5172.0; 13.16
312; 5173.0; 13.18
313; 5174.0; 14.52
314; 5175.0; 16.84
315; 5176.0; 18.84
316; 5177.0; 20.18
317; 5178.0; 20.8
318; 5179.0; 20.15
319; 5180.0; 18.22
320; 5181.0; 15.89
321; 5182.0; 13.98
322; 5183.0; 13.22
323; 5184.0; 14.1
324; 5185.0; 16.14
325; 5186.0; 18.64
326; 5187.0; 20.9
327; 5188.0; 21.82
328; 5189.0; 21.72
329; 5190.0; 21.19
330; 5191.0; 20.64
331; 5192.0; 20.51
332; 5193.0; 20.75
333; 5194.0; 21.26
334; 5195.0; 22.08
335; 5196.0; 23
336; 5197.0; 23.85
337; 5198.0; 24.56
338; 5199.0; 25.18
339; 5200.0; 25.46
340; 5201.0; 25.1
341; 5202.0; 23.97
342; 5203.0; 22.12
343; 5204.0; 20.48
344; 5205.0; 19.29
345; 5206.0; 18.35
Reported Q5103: -0.08 mag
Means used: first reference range 25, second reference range 22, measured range 24.6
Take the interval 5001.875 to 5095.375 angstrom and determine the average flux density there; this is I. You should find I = 24.4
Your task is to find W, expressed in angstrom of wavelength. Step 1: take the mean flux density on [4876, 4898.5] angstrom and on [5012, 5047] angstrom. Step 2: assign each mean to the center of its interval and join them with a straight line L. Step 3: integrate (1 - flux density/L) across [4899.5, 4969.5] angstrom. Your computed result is -2.2 angstrom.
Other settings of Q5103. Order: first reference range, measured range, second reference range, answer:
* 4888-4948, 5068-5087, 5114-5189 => -0.031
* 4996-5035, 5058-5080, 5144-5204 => -0.048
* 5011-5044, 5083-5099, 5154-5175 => -0.095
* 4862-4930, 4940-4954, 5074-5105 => -0.100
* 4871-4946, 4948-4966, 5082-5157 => -0.062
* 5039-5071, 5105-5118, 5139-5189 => -0.154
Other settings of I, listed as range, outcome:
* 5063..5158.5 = 23.8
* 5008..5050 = 24.6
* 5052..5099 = 24.4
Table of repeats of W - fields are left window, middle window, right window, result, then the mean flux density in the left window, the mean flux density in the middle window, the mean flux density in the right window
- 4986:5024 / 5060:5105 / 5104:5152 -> 0.1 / 24.4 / 24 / 23.8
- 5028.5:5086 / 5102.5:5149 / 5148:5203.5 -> -2.9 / 24.7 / 23.8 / 20.7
